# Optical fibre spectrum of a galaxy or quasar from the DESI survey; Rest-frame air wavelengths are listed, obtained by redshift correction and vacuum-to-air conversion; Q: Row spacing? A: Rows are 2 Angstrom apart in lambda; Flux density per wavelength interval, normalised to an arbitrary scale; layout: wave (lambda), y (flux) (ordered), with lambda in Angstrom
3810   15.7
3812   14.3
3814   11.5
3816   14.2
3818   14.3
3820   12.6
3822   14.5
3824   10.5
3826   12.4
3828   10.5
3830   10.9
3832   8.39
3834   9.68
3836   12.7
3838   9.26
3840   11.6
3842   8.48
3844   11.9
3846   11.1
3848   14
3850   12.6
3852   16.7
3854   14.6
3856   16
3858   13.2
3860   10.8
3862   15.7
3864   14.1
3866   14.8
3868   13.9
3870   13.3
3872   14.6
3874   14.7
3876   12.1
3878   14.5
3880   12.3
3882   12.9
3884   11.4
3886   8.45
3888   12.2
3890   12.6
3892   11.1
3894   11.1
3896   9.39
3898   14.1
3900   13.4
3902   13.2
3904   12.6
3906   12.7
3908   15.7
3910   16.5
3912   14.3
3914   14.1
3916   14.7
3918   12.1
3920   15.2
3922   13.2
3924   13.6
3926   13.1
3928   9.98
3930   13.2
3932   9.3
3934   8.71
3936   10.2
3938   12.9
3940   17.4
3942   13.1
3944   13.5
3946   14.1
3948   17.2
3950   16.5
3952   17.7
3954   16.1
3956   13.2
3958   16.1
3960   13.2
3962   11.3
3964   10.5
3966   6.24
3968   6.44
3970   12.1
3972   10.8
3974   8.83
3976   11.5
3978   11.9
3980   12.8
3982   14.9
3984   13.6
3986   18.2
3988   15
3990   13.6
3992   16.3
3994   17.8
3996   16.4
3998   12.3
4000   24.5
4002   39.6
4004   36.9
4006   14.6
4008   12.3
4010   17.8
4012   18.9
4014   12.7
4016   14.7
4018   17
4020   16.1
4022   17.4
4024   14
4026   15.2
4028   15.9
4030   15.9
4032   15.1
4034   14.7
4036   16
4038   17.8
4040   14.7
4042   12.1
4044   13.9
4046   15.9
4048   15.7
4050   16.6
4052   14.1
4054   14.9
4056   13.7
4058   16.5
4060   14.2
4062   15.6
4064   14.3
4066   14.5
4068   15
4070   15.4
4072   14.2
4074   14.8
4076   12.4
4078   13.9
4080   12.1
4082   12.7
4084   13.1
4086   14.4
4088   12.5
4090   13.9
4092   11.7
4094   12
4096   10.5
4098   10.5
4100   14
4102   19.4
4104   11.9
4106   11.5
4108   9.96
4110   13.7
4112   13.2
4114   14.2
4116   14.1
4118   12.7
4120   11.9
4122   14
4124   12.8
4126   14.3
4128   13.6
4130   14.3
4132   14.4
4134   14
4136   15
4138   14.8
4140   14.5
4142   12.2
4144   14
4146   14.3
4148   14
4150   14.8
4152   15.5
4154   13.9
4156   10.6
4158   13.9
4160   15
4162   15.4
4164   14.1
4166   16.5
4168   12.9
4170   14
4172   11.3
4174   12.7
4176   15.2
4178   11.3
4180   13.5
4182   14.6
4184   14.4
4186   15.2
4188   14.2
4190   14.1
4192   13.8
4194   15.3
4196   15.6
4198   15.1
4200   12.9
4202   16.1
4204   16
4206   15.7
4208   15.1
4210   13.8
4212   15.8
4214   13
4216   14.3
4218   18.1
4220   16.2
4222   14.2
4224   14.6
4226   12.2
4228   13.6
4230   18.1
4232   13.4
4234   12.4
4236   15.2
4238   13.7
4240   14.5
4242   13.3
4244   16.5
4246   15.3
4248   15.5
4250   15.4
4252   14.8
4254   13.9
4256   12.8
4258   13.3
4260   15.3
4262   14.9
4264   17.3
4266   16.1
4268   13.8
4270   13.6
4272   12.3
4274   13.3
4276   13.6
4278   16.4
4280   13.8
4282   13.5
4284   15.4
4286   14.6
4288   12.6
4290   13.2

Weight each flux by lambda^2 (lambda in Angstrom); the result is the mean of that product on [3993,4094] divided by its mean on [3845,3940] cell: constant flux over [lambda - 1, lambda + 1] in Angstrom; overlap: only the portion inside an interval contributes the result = 1.31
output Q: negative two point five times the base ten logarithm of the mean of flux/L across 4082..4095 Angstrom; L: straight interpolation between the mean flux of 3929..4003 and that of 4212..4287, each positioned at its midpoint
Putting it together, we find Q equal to 0.117 mag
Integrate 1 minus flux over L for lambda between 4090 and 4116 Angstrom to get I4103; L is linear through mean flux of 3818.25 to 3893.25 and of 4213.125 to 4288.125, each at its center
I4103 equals 1.8 Angstrom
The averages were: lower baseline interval 12.5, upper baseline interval 14.5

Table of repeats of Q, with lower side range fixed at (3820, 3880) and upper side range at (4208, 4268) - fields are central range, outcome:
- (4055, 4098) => 0.02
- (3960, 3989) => 0.14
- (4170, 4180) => 0.12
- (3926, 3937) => 0.24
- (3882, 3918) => 0.01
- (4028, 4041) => -0.15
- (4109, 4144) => 0.03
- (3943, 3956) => -0.18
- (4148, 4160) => 0.03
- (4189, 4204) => -0.02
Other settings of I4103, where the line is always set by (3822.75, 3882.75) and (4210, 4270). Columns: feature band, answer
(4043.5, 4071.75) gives -2.7 Angstrom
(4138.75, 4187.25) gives 1.3 Angstrom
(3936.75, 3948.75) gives -1.3 Angstrom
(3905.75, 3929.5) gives -1.5 Angstrom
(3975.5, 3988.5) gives -0.7 Angstrom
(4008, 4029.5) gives -3.6 Angstrom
